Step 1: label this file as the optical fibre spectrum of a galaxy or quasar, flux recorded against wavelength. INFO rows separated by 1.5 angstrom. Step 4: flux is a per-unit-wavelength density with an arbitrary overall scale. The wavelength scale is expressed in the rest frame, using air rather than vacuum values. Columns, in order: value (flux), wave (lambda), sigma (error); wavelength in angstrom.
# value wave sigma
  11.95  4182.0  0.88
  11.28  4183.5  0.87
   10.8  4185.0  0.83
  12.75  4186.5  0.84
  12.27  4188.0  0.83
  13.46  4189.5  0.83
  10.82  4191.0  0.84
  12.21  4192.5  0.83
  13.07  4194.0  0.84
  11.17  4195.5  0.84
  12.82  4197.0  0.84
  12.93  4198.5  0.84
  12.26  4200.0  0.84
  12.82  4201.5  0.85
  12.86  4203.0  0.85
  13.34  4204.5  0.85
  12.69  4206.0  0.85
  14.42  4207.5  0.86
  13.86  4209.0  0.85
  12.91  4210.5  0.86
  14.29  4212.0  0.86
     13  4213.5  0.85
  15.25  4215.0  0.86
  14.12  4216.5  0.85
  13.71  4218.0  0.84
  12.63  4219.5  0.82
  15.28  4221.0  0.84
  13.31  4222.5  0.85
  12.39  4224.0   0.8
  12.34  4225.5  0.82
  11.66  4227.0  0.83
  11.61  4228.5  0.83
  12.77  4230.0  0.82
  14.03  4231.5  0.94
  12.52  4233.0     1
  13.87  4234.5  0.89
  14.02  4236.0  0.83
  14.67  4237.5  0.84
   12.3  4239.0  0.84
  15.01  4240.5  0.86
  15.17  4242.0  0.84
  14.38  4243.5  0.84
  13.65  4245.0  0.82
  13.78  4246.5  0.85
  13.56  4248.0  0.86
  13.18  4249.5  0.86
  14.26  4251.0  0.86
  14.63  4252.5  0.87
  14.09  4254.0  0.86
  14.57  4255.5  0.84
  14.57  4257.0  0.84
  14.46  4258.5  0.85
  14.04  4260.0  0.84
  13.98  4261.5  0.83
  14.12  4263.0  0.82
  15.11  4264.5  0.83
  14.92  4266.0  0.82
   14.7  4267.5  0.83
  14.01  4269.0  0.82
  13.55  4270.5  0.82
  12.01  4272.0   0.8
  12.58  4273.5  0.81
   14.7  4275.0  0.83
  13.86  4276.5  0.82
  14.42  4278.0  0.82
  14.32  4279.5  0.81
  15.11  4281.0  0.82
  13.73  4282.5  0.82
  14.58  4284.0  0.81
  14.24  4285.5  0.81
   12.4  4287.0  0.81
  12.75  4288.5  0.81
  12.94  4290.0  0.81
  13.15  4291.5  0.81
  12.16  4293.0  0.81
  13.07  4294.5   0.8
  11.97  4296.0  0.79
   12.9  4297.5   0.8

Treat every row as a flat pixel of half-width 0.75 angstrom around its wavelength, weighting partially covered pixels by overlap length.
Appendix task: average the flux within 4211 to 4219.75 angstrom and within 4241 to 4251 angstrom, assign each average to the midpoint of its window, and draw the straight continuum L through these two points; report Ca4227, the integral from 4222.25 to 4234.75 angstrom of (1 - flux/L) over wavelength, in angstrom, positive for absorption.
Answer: 1.1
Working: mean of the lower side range 13.9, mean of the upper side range 14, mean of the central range 12.7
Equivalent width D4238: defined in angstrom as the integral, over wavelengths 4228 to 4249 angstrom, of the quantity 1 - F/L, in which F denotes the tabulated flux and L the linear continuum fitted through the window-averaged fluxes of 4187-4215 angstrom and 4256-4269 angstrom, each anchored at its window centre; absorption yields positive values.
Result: 0.26 angstrom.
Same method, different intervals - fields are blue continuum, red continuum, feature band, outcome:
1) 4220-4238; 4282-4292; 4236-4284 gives -3.0 angstrom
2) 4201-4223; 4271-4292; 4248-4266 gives -0.8 angstrom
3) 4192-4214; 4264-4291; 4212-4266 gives -1.5 angstrom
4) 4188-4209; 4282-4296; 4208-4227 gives -1.1 angstrom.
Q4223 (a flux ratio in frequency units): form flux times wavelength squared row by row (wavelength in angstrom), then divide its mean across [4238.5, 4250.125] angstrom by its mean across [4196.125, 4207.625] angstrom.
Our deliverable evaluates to 1.1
